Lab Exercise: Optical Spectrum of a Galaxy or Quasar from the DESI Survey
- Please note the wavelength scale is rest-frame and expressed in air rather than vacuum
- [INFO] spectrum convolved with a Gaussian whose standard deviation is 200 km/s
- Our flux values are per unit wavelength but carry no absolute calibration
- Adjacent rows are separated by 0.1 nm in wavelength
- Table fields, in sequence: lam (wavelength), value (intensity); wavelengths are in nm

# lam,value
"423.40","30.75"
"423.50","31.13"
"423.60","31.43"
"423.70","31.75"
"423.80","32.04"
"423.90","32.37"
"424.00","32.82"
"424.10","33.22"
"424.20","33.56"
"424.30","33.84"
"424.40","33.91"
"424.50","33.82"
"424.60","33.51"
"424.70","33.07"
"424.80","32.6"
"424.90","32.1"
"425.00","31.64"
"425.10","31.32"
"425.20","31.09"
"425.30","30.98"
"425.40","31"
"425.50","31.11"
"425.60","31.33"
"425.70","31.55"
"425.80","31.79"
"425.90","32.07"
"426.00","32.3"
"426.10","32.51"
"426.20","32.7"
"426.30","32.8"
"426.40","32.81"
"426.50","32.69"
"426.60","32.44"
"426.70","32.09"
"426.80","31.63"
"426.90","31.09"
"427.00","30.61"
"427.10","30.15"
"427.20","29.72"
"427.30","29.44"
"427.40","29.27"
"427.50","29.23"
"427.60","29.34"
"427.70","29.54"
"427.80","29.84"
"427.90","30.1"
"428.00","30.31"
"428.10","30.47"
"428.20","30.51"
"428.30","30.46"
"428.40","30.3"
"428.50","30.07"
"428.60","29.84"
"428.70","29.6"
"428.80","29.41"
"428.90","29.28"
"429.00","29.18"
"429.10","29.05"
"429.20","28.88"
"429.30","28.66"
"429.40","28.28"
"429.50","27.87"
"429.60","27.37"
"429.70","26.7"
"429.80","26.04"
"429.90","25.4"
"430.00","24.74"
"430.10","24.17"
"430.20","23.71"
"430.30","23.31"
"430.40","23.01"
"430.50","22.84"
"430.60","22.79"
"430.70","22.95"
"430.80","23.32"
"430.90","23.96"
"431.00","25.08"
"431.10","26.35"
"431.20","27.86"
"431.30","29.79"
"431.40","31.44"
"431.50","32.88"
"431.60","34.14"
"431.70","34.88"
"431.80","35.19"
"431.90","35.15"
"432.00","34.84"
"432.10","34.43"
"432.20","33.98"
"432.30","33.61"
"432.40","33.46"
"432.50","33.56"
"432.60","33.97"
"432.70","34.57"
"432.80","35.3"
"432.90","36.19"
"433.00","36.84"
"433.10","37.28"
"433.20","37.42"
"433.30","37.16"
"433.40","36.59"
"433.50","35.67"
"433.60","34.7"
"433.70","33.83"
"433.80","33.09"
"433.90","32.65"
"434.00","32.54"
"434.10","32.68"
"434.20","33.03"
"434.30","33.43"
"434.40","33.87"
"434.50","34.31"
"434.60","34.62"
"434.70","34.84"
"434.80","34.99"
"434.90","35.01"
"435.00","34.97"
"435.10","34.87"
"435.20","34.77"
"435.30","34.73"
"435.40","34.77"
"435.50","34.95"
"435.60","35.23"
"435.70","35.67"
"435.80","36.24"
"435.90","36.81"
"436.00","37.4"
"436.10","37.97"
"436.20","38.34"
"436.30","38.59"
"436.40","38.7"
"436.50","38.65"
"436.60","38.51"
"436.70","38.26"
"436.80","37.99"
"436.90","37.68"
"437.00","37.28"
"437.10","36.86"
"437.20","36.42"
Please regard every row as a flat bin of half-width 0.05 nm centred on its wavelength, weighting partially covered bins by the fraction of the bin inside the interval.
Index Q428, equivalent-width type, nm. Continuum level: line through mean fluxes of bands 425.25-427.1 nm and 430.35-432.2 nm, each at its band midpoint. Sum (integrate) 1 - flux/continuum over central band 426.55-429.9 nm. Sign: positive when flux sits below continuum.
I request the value 0.13 nm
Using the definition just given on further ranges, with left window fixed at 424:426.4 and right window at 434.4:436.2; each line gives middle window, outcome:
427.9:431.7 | 0.68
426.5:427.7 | 0.09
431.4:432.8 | 0.01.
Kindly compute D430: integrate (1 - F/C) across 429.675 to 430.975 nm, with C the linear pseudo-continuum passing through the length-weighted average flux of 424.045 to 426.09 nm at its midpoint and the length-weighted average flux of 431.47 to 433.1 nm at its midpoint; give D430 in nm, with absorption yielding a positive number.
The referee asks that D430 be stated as 0.38 nm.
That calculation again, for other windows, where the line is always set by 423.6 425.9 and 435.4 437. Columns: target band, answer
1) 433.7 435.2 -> 0.11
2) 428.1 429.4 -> 0.17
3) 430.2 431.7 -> 0.36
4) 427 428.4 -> 0.15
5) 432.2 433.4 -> 0.01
